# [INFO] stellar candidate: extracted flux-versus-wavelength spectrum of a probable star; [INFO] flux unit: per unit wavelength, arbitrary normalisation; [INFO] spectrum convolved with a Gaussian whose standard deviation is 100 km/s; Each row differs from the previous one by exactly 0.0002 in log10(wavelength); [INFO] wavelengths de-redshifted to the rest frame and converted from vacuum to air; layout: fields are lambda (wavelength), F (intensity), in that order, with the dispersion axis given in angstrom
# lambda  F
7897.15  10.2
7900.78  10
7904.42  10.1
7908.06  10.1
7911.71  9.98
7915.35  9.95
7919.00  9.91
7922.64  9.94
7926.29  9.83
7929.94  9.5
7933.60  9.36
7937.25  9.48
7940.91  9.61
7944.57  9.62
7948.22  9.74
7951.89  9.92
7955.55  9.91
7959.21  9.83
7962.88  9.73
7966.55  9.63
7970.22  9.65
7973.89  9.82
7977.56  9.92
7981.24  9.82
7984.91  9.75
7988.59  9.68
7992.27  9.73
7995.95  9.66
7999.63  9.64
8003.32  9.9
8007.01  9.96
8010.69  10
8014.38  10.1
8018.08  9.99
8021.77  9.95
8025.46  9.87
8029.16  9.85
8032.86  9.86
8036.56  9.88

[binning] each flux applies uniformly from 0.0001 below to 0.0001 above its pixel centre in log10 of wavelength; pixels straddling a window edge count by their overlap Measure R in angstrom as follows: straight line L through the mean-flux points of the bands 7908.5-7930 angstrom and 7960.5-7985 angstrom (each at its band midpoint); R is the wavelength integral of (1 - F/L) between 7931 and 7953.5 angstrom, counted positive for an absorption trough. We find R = 0.51 angstrom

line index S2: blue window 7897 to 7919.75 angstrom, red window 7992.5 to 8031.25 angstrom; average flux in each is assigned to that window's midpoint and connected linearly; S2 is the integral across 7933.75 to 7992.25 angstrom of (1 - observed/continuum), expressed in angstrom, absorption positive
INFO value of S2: 1.31 angstrom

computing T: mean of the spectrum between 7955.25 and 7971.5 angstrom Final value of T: 9.74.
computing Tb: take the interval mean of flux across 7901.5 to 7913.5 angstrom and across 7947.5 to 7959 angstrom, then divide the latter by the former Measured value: 1.0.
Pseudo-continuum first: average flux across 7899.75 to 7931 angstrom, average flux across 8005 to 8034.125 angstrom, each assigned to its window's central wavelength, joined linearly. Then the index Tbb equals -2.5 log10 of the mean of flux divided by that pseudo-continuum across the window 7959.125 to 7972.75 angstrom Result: 0.03 mag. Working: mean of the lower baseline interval 9.93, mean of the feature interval 9.7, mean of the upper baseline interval 9.95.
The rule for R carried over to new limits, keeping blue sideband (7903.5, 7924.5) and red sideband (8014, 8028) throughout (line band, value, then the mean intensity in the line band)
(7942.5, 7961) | 0.3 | 9.8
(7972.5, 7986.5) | 0.2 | 9.83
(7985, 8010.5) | 0.5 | 9.78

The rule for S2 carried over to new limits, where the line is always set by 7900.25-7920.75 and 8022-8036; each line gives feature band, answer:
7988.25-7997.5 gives 0.21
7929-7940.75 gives 0.60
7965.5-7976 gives 0.24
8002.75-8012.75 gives -0.07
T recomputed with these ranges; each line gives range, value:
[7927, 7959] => 9.66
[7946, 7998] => 9.77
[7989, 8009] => 9.77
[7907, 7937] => 9.8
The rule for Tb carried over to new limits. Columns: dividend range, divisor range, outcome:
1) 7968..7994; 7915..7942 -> 1.01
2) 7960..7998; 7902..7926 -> 0.98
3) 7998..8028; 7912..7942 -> 1.02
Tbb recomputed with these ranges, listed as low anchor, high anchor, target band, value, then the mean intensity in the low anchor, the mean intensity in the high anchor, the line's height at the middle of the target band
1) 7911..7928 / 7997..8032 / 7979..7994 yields 0.02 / 9.92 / 9.91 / 9.91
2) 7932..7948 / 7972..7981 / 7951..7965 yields -0.02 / 9.55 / 9.86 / 9.7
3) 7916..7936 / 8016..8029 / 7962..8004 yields 0.01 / 9.72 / 9.93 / 9.84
